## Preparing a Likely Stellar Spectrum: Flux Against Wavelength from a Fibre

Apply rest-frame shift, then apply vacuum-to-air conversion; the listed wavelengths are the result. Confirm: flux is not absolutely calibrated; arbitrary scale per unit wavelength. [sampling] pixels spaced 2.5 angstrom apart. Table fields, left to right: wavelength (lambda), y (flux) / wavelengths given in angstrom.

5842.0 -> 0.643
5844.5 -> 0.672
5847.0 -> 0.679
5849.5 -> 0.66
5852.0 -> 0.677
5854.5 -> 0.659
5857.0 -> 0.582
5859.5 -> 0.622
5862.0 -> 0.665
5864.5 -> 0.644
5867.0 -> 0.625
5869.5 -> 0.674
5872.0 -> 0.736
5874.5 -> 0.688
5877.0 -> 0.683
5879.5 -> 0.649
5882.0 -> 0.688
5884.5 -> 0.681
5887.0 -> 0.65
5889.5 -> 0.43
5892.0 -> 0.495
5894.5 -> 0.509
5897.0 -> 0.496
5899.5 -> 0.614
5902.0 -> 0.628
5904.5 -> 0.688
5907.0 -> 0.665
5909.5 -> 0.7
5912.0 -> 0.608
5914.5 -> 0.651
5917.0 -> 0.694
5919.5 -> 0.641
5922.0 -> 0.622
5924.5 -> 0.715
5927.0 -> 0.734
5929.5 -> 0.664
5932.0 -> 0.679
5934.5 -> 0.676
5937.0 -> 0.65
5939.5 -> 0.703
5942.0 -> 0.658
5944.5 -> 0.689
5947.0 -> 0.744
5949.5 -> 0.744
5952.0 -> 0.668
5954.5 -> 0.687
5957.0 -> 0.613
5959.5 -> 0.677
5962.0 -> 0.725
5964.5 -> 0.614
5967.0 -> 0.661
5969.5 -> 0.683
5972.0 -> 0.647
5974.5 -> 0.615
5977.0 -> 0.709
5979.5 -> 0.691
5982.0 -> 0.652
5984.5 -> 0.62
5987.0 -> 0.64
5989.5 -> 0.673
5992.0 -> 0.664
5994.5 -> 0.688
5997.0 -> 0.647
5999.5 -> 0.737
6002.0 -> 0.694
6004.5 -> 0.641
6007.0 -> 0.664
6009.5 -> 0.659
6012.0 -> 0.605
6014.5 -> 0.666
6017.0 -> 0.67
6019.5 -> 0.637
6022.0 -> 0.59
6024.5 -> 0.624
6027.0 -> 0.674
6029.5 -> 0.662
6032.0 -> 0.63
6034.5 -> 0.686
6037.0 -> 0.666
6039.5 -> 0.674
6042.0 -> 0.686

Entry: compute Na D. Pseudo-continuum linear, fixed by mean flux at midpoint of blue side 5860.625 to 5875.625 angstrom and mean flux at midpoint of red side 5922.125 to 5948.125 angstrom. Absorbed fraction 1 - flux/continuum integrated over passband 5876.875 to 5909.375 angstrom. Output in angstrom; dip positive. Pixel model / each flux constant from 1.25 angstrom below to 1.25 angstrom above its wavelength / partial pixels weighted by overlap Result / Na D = 3.4 angstrom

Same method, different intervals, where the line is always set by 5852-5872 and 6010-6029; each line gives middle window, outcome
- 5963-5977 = -0.20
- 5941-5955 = -1.23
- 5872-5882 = -0.56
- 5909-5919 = -0.22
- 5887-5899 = 2.56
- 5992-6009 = -0.95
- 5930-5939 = -0.38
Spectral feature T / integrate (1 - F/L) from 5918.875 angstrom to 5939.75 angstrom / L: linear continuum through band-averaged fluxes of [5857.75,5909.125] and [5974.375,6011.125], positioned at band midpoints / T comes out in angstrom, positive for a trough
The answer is -1.03 angstrom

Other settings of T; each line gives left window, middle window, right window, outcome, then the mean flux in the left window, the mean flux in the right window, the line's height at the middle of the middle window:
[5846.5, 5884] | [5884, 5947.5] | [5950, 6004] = 2.4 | 0.662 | 0.668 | 0.665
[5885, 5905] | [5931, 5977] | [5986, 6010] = -3.7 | 0.563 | 0.671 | 0.625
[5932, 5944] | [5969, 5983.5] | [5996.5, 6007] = 0.3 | 0.674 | 0.68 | 0.678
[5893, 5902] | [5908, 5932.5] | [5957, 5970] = -3.3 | 0.551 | 0.666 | 0.59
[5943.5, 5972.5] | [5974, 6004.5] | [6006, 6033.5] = -0.4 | 0.68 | 0.644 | 0.662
